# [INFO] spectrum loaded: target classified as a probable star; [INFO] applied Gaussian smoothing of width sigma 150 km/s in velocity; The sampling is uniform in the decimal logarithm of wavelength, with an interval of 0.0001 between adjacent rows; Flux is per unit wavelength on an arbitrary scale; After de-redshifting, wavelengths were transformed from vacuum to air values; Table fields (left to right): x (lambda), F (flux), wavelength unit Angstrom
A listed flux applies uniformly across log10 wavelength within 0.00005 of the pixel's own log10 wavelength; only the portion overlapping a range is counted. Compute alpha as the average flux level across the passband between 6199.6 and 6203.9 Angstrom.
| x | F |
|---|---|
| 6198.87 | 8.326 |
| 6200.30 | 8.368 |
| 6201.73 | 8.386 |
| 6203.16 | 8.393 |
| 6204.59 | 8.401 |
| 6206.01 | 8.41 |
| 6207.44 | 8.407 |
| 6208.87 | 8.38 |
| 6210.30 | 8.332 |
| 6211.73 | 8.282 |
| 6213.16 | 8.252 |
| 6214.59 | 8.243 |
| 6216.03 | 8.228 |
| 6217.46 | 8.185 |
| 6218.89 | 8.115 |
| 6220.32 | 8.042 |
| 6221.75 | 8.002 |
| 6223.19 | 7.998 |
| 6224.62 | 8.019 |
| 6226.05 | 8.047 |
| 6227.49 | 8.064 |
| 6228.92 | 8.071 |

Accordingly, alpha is 8.37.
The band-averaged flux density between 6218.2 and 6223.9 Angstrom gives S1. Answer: 8.04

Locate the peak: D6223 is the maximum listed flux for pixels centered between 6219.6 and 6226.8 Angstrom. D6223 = 8.047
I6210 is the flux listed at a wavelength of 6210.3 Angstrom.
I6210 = 8.332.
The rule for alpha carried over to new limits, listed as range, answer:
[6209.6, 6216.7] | 8.26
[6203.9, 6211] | 8.39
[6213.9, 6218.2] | 8.21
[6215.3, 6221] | 8.14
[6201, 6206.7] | 8.4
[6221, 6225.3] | 8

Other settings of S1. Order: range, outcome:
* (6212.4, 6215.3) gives 8.25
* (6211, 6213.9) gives 8.27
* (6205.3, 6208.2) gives 8.42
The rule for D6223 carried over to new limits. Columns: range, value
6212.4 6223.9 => 8.252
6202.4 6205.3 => 8.401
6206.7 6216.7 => 8.407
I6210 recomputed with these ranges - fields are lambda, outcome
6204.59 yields 8.401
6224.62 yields 8.019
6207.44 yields 8.407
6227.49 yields 8.064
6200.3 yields 8.368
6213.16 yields 8.252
